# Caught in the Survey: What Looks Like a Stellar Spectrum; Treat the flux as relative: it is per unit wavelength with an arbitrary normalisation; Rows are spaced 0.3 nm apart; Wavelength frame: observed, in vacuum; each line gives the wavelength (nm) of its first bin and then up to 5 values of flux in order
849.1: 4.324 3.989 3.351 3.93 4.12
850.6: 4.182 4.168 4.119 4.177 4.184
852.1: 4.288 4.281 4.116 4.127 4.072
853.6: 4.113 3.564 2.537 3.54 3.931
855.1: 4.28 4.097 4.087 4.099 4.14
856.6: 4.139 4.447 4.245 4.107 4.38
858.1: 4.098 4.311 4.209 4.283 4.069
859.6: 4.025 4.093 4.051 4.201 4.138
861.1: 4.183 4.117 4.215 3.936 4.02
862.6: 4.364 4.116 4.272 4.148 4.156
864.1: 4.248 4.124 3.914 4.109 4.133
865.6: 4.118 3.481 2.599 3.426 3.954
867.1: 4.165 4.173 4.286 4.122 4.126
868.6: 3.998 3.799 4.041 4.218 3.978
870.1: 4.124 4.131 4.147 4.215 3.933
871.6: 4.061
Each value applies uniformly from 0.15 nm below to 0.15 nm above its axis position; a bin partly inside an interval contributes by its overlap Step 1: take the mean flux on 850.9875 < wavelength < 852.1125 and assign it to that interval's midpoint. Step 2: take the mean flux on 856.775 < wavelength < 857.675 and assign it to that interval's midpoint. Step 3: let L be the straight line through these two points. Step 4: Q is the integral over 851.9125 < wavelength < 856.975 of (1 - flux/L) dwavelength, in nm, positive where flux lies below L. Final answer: 0.283 nm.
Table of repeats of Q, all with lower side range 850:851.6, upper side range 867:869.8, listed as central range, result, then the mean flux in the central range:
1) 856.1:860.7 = -0.08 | 4.19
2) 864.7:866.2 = 0.10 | 3.82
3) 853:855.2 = 0.21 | 3.73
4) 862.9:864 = -0.02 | 4.18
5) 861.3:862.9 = -0.01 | 4.13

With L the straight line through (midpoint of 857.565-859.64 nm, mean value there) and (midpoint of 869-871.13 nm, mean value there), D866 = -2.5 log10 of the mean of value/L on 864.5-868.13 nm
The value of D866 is 0.07 mag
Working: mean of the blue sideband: 4.2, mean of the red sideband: 4.11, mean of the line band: 3.88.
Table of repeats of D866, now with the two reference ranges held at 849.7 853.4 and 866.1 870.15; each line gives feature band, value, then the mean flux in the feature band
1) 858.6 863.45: -0.03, 4.14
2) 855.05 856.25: -0.01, 4.13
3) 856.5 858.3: -0.05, 4.24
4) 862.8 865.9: -0.03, 4.1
